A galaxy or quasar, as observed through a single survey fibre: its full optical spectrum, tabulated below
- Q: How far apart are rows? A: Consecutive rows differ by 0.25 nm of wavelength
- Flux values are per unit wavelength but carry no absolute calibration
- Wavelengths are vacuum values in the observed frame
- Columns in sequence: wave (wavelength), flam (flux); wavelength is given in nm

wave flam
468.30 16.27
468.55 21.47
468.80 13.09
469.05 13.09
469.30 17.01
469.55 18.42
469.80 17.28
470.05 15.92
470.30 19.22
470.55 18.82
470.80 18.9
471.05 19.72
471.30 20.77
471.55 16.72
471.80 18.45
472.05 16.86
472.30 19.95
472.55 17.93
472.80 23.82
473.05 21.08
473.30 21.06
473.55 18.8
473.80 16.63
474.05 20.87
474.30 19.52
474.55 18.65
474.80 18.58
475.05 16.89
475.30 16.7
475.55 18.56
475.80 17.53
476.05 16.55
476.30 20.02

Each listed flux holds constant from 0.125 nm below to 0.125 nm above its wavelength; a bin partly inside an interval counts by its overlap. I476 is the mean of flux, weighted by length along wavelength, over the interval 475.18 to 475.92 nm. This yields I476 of 17.6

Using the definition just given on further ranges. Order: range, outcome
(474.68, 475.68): 17.7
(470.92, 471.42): 20.2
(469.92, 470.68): 18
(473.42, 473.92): 17.8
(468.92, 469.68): 16.2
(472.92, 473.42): 21.1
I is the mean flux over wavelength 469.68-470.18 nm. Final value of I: 16.6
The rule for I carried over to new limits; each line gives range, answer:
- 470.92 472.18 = 18.5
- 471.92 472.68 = 18.3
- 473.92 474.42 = 20.2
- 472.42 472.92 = 20.8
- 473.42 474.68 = 18.9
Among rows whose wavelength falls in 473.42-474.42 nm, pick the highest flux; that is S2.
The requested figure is 20.87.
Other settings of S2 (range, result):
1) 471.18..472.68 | 20.77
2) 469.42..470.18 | 18.42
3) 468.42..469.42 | 21.47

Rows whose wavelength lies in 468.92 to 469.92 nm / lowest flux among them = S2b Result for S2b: 13.09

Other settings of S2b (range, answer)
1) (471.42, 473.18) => 16.72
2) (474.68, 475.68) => 16.7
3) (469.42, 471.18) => 15.92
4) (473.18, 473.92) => 16.63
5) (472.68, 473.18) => 21.08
